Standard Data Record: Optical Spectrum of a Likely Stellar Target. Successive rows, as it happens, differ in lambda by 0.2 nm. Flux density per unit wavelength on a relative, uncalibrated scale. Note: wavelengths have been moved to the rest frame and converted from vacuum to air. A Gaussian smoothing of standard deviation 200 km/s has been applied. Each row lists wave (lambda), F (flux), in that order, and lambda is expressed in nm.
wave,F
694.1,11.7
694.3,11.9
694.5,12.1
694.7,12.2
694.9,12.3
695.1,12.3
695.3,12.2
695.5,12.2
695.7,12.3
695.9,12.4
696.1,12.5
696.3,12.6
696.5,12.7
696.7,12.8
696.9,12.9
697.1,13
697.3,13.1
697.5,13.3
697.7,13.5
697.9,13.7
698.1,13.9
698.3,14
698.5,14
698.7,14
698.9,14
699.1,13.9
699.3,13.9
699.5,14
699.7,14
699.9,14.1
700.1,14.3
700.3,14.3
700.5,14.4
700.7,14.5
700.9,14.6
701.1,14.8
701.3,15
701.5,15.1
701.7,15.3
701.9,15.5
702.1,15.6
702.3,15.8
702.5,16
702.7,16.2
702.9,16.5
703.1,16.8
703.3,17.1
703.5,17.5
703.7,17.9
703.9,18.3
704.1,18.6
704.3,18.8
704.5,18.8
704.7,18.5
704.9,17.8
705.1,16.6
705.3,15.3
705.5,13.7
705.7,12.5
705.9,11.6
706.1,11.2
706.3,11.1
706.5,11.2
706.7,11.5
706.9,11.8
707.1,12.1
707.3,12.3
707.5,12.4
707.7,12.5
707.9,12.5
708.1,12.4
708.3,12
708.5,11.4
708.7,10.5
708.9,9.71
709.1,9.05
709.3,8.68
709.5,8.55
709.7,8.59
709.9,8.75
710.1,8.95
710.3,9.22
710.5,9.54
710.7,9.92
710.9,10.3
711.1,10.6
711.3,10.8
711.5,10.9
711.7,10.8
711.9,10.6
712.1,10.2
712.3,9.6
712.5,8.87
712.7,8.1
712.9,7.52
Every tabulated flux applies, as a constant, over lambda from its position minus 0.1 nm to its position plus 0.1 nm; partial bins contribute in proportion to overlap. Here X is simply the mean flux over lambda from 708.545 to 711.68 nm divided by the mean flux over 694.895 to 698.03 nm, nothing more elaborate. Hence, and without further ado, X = 0.76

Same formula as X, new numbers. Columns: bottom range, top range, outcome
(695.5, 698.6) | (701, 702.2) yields 1.16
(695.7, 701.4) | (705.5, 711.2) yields 0.79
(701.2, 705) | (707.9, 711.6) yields 0.60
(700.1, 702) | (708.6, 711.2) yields 0.64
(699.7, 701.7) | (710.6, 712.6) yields 0.70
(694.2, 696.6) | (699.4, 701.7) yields 1.18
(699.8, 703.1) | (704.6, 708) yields 0.87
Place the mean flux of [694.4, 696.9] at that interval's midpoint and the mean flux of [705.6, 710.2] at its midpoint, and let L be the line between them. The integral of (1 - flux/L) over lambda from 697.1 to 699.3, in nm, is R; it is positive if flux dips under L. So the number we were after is -0.29 nm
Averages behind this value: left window 12.4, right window 10.9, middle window 13.7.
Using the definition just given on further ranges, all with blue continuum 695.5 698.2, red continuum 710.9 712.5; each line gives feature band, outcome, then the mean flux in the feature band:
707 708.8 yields -0.158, 12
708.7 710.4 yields 0.273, 9.03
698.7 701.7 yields -0.487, 14.4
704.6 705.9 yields -0.441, 15.4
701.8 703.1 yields -0.436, 16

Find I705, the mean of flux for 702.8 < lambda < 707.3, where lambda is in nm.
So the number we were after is 15.2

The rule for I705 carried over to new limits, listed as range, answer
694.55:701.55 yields 13.5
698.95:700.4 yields 14.1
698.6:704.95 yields 15.8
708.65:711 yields 9.29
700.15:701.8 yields 14.7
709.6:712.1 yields 9.93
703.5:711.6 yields 12.5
